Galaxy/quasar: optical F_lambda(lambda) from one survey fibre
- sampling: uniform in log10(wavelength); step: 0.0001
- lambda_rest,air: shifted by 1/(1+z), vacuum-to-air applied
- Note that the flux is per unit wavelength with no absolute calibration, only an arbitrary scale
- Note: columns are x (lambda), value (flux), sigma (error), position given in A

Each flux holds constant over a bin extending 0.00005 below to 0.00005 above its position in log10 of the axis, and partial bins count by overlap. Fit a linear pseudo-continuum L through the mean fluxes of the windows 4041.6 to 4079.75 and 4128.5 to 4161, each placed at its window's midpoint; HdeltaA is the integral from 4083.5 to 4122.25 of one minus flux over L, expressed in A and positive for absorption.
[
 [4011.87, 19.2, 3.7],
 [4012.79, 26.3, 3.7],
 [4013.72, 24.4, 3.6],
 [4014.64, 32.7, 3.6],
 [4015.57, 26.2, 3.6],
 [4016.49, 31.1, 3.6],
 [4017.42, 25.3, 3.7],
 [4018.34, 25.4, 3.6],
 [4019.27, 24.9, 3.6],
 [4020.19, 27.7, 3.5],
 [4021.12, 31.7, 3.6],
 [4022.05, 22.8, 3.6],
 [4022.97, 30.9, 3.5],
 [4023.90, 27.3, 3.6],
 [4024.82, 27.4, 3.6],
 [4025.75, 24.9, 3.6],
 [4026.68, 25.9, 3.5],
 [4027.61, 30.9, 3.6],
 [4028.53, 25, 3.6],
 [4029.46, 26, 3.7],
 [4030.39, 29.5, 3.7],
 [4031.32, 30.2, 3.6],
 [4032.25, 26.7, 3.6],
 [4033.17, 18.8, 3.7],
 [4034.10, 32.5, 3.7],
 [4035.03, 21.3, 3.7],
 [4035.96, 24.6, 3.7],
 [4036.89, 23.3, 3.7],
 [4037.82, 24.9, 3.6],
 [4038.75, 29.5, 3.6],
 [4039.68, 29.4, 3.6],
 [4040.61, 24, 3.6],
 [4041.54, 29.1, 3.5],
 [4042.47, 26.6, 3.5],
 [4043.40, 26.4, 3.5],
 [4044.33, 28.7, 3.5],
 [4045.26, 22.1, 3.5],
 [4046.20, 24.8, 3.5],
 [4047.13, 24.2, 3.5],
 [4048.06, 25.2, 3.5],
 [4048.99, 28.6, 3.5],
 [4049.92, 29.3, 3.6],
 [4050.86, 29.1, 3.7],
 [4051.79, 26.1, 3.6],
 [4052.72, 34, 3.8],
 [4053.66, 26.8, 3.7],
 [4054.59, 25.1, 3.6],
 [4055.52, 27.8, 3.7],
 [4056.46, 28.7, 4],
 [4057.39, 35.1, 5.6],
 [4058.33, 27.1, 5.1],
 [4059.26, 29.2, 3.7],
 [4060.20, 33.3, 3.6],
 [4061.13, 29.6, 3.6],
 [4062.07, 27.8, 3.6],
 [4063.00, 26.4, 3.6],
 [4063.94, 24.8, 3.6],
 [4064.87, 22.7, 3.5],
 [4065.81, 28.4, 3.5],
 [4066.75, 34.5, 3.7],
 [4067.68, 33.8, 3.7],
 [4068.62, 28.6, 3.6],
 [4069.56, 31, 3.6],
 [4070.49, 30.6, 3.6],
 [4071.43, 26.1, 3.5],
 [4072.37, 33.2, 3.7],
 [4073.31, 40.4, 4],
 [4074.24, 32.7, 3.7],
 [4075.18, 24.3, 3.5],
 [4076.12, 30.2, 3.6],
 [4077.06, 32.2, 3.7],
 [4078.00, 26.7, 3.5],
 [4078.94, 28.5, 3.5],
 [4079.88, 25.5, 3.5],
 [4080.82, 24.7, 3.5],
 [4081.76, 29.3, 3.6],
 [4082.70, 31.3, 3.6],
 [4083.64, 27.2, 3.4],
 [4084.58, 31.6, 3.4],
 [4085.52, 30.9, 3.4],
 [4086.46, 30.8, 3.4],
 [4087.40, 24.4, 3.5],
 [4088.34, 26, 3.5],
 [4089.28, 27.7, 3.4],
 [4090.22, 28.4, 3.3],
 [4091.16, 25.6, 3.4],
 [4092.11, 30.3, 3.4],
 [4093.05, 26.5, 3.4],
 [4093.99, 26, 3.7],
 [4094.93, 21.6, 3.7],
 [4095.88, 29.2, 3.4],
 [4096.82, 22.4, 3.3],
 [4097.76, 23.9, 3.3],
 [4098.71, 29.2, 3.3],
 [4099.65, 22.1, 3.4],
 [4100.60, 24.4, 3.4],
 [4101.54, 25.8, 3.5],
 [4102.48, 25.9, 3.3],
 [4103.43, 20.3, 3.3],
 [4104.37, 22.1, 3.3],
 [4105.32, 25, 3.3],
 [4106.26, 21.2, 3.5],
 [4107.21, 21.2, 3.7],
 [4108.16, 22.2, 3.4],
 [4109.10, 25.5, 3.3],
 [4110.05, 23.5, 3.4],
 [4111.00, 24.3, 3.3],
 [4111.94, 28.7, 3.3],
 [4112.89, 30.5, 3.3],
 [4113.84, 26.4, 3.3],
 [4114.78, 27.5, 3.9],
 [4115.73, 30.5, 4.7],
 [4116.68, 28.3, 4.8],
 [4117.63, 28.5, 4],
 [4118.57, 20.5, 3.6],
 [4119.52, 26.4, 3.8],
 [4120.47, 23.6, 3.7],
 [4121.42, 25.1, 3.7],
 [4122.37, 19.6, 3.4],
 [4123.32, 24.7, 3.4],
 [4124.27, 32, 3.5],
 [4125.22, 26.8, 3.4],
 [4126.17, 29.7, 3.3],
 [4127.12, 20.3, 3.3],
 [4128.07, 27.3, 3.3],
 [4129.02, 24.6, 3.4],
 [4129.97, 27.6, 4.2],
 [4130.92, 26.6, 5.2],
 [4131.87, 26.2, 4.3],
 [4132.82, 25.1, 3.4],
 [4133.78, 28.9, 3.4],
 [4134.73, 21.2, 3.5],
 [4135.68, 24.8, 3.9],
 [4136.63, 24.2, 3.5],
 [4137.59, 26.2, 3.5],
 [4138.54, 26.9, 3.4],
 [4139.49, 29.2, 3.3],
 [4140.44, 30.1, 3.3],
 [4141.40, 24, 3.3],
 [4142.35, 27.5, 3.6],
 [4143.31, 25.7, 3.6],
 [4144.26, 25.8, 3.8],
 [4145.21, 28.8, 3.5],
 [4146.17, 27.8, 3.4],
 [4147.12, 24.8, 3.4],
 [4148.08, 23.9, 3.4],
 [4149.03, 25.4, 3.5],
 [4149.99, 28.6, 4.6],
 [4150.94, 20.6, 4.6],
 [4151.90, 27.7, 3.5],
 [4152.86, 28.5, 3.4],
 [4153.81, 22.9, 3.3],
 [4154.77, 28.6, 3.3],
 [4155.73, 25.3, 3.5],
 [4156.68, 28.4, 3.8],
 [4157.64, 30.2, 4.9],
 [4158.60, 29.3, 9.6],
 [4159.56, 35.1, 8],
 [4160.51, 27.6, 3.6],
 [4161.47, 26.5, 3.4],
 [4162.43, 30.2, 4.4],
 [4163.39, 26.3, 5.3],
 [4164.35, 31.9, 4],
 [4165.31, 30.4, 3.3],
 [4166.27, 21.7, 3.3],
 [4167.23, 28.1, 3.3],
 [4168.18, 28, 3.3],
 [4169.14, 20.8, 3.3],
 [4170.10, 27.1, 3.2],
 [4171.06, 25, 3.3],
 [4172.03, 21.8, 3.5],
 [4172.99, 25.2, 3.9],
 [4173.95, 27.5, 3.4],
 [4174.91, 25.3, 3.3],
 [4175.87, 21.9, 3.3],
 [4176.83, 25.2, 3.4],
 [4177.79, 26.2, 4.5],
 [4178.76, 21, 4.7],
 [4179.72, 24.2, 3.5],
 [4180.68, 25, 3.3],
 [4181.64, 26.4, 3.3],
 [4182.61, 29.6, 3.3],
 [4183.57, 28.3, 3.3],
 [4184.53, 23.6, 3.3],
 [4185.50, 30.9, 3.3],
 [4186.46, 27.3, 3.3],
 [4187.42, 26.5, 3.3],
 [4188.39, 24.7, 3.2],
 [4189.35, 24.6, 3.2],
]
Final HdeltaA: 2.7 A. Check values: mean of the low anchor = 28.7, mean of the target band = 25.8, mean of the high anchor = 26.7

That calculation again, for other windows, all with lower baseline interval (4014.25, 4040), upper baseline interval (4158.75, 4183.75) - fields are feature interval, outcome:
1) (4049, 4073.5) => -2.37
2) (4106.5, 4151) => 1.09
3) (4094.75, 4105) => 0.90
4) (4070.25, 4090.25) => -1.82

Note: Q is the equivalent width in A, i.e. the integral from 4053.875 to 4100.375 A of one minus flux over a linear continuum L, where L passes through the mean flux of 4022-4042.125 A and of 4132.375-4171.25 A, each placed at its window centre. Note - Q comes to -2.9 A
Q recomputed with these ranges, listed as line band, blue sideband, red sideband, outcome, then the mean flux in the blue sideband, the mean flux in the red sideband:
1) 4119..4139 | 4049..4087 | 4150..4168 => 1.91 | 29.4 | 27.8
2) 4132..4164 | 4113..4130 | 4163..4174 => -0.93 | 26.1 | 26.1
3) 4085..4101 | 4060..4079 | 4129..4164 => 1.35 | 29.8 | 26.8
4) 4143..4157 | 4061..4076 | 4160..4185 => 0.32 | 29.7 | 26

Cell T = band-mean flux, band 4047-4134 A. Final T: 27.2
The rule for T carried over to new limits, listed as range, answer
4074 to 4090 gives 28.4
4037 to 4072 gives 28.1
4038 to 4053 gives 27.2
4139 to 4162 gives 27.2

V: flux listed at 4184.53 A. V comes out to 23.6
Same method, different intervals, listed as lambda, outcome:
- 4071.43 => 26.1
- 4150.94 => 20.6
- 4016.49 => 31.1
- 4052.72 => 34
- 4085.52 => 30.9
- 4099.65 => 22.1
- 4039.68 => 29.4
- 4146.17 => 27.8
